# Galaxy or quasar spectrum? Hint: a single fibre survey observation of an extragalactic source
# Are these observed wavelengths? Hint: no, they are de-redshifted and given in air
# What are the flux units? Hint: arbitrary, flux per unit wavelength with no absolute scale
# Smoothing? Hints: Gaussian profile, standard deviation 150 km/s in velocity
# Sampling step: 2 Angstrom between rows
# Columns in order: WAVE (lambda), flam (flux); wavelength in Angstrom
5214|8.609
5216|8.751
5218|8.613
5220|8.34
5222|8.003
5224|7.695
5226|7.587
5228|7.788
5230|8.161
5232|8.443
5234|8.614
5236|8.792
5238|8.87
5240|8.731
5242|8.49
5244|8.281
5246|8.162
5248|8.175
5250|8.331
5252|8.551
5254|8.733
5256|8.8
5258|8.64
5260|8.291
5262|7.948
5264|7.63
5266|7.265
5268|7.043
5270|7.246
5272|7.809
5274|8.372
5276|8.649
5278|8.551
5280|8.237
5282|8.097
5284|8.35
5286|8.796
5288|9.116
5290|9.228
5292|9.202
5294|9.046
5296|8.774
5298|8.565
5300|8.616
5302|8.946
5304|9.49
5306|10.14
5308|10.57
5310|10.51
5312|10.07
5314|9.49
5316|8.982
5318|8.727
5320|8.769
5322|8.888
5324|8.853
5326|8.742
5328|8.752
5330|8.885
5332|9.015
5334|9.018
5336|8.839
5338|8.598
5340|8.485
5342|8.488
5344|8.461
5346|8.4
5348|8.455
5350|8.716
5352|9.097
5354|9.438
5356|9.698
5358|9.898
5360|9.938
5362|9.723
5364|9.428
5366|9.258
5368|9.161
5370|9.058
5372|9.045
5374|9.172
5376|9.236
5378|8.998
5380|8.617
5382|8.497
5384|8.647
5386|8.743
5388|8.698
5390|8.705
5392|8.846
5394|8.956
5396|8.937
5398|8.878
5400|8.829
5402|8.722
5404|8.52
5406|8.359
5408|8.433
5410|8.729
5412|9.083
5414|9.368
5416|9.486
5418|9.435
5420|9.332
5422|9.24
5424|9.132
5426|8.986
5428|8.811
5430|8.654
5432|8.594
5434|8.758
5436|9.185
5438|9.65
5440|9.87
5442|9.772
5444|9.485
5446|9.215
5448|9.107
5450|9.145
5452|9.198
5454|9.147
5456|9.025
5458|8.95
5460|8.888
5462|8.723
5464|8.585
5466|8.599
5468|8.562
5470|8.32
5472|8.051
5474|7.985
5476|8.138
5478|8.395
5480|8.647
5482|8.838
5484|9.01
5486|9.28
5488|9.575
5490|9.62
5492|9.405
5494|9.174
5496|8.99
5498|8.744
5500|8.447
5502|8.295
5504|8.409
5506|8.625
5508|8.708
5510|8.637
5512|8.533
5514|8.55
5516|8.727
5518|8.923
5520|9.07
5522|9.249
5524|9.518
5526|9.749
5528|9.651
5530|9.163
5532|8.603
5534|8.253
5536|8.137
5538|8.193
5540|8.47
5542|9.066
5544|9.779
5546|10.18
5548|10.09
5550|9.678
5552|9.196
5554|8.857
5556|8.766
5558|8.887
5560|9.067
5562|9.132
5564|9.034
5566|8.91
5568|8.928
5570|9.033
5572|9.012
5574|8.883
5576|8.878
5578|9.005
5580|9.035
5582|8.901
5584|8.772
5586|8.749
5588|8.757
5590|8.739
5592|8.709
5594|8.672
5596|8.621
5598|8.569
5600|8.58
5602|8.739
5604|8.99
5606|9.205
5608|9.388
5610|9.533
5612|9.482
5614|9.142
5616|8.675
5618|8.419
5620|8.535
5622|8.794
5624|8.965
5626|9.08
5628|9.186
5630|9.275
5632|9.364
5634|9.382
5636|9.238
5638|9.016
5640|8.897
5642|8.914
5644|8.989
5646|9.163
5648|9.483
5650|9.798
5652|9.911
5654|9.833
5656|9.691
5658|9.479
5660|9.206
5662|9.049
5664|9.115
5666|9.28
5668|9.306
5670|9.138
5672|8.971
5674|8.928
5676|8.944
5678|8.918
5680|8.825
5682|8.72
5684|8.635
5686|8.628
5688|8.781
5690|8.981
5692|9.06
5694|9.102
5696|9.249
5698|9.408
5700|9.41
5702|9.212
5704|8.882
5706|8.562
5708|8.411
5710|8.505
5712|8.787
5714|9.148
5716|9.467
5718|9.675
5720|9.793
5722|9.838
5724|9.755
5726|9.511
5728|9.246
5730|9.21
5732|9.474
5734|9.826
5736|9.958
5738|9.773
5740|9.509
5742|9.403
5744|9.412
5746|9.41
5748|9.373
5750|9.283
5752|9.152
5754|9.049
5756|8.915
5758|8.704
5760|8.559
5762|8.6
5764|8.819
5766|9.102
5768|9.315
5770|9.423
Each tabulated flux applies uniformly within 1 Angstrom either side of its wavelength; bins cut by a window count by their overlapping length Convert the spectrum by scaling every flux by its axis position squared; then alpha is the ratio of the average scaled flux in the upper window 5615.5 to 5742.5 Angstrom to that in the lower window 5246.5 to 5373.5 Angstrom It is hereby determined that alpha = 1.2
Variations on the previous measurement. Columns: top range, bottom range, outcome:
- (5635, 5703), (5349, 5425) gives 1.12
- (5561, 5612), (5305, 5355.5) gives 1.08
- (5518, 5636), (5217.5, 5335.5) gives 1.17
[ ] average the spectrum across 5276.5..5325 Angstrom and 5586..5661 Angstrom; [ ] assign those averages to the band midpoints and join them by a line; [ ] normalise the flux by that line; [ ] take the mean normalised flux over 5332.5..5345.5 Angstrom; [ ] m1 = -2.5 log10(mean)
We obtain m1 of 0.05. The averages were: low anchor 9.08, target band 8.65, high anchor 9.09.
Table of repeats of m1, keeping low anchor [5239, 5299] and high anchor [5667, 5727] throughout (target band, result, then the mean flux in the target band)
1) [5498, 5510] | 0.029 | 8.53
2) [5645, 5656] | -0.074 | 9.64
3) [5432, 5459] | -0.070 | 9.24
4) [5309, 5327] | -0.095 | 9.23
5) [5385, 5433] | -0.036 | 8.89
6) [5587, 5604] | 0.028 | 8.69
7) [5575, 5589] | 0.003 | 8.87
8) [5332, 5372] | -0.068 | 9.06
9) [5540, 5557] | -0.066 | 9.39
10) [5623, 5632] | -0.022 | 9.15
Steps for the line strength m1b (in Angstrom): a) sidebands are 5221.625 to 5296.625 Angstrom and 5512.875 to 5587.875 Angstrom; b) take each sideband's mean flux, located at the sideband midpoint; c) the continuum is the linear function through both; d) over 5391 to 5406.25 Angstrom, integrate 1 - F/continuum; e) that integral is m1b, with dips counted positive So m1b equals -0.2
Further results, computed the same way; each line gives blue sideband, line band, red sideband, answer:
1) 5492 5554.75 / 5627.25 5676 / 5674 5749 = -0.7 Angstrom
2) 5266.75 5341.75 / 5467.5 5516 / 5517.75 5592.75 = 1.5 Angstrom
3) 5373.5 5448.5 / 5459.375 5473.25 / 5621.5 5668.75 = 0.8 Angstrom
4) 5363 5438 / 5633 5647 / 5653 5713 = -0.1 Angstrom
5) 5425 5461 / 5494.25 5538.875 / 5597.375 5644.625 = 1.5 Angstrom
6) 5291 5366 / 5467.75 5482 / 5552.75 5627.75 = 1.1 Angstrom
